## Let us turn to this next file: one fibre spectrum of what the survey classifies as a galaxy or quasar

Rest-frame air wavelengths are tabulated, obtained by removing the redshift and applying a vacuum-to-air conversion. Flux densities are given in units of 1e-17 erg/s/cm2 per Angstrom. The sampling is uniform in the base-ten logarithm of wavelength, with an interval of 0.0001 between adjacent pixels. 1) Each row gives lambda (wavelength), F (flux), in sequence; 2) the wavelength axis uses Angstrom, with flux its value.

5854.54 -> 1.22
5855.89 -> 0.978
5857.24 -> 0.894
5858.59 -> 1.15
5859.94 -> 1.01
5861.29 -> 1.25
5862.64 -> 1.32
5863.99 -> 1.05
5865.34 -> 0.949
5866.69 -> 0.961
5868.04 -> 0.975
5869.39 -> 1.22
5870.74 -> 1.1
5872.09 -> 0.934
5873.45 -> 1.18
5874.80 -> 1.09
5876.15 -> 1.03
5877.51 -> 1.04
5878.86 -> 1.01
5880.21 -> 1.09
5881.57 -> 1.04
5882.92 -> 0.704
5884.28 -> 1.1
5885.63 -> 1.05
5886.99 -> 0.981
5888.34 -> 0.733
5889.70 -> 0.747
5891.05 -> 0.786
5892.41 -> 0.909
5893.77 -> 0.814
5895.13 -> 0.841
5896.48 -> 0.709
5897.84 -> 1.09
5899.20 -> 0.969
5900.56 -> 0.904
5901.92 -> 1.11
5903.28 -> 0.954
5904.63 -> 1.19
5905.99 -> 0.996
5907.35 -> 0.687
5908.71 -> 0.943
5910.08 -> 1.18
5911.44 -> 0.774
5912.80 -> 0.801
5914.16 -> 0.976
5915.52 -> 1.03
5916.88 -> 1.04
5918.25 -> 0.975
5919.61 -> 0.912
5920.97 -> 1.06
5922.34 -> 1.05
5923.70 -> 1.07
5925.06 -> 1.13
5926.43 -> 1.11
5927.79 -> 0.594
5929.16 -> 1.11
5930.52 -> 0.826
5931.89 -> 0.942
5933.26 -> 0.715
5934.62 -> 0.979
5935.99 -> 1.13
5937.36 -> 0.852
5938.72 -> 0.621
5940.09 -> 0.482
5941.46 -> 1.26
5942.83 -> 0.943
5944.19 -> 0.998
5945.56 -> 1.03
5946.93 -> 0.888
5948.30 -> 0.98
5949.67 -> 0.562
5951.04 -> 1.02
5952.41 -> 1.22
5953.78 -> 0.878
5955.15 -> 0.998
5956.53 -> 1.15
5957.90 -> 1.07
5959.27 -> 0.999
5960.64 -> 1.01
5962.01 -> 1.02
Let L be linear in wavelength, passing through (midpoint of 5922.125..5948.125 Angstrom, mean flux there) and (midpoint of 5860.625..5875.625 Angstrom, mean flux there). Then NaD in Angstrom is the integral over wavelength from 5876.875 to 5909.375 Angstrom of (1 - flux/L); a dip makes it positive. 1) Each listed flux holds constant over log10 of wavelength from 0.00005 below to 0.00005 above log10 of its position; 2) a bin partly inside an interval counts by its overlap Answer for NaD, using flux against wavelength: 3.1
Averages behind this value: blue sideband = 1.09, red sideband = 0.932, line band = 0.933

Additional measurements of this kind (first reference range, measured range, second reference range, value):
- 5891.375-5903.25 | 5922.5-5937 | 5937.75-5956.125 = -0.71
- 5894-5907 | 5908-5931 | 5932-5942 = -1.70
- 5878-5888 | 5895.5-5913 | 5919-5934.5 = 0.45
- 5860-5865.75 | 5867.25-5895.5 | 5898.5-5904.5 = 2.73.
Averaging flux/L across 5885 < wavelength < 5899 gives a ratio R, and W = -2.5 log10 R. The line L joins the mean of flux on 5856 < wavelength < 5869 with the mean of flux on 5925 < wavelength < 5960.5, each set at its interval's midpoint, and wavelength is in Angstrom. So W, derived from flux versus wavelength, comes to 0.17 mag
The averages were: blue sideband 1.06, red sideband 0.94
